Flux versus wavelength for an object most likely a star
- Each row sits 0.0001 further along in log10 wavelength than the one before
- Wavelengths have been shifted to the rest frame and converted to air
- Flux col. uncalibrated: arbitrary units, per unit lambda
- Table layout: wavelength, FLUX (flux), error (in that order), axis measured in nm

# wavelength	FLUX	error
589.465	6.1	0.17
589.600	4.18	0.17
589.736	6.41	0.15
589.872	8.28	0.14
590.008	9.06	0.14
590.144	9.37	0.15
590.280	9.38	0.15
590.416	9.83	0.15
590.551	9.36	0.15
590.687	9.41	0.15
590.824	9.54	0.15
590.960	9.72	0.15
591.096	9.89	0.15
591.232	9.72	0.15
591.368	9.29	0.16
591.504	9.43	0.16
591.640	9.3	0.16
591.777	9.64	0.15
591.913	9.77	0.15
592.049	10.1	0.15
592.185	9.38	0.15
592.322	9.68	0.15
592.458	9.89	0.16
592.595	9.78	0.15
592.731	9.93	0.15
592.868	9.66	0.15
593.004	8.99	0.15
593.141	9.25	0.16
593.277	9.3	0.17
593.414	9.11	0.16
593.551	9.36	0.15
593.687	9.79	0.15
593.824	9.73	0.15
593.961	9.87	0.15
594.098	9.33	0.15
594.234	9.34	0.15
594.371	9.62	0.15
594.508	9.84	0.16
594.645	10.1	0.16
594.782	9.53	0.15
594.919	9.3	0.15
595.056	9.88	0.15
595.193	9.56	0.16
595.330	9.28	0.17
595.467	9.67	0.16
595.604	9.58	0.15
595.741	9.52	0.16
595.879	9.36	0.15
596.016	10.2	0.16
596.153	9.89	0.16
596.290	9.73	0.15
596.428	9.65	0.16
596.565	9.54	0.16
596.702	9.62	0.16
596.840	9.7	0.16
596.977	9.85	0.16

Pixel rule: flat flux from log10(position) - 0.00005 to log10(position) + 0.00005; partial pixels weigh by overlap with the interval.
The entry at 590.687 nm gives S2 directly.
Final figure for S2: 9.41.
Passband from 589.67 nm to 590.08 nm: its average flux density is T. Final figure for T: 7.93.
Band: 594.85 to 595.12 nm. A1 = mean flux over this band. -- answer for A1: 9.58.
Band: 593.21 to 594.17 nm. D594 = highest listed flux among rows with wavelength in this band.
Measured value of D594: 9.87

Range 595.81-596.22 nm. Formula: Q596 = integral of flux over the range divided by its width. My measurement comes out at 9.82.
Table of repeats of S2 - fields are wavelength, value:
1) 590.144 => 9.37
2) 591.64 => 9.3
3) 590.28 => 9.38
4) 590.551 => 9.36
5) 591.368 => 9.29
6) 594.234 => 9.34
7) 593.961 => 9.87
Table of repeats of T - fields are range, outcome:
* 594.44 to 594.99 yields 9.69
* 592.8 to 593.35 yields 9.3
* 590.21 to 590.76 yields 9.49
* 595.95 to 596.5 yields 9.87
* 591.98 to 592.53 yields 9.76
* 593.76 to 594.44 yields 9.58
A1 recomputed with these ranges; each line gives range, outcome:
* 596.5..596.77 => 9.59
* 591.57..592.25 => 9.64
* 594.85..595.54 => 9.54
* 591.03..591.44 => 9.64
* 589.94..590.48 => 9.4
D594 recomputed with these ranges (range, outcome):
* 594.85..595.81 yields 9.88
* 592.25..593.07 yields 9.93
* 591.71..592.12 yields 10.1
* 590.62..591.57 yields 9.89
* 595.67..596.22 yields 10.2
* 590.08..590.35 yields 9.38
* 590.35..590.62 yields 9.83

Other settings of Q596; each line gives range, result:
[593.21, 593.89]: 9.45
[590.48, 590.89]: 9.44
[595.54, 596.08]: 9.65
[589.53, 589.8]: 5.3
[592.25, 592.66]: 9.76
